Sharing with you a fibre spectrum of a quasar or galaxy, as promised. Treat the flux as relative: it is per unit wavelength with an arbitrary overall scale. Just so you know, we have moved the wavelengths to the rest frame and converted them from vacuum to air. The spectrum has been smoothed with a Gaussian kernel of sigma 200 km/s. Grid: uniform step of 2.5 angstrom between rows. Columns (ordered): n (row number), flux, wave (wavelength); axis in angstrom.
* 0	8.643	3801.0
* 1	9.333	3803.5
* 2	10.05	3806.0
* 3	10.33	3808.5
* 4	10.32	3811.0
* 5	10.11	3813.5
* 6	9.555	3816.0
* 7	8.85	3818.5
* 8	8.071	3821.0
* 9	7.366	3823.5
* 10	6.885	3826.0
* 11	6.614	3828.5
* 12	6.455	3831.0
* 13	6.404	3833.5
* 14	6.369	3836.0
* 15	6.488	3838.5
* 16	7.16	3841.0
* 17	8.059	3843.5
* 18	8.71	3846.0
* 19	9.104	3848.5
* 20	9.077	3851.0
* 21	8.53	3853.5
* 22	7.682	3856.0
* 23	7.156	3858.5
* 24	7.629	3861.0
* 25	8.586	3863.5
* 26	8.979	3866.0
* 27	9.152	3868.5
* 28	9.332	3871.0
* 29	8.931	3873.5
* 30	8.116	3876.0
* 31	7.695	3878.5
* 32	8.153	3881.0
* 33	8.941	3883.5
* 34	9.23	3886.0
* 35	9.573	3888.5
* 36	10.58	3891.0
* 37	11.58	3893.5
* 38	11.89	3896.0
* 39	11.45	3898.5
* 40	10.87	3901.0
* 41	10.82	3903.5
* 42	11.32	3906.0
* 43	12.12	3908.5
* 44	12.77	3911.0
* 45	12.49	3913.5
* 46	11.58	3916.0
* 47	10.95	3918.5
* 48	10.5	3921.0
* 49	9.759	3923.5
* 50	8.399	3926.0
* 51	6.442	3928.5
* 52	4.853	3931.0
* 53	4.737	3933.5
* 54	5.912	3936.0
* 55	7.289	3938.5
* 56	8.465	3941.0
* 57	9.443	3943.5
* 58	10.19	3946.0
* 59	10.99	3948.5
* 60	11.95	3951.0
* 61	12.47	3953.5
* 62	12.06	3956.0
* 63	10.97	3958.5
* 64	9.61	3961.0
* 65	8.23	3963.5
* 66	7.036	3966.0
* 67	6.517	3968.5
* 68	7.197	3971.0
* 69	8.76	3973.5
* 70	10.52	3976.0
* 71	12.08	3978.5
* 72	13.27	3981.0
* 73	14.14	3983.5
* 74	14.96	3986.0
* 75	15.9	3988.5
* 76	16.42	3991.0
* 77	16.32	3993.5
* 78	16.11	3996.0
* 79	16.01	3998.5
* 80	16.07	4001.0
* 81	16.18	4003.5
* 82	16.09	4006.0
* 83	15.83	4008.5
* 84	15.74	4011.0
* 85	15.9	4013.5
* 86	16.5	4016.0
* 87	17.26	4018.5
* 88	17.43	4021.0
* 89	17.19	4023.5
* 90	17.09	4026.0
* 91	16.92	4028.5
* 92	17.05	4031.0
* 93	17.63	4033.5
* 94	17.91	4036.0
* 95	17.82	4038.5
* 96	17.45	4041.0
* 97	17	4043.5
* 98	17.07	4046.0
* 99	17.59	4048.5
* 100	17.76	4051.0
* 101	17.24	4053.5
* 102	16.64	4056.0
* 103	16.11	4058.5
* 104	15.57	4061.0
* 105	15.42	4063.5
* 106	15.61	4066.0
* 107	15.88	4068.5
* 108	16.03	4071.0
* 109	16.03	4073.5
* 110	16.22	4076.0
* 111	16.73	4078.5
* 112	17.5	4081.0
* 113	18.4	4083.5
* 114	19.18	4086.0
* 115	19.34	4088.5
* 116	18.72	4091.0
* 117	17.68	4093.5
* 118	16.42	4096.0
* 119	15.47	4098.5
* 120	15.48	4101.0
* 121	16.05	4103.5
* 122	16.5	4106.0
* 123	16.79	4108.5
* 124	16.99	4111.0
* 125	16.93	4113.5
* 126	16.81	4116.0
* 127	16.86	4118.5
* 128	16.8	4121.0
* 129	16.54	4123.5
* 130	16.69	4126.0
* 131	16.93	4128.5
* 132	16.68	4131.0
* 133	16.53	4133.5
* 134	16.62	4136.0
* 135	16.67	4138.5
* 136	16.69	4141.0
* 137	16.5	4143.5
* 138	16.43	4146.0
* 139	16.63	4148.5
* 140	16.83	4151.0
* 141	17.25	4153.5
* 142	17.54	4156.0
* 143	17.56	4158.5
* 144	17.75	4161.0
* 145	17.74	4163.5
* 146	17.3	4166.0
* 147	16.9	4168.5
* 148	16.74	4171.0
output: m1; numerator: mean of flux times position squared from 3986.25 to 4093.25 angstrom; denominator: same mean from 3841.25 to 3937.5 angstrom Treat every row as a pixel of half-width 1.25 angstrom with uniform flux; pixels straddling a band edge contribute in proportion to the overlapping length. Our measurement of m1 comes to 1.97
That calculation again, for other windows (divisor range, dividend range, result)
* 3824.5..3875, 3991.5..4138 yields 2.38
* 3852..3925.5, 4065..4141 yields 1.90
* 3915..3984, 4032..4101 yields 1.92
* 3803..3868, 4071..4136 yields 2.36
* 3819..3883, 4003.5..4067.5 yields 2.33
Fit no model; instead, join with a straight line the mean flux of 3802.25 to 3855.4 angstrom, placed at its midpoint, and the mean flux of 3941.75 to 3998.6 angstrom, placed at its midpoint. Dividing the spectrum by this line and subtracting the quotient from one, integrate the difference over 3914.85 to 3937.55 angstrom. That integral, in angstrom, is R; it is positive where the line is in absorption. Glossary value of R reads 5.3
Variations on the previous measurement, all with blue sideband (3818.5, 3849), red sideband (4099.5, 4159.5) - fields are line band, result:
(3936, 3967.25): 3.8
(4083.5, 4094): -2.3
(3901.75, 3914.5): -2.8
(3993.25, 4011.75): -4.9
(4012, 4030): -4.9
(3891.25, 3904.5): -2.7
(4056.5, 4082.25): -2.3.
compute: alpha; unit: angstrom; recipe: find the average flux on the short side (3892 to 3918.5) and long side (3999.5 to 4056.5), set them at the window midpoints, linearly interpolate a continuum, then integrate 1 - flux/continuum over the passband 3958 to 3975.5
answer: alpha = 7.3 angstrom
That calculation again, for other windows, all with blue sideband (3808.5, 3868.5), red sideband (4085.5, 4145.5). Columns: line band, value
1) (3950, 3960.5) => 0.1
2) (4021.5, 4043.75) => -4.9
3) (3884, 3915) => -3.5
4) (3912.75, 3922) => -0.7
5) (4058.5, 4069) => -0.3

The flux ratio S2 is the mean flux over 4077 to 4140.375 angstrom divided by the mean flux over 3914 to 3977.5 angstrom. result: 1.9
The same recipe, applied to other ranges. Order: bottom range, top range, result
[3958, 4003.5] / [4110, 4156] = 1.36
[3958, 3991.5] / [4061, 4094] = 1.55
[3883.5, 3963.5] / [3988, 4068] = 1.67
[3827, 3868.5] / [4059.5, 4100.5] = 2.18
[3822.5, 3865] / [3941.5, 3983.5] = 1.35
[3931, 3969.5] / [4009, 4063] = 1.90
